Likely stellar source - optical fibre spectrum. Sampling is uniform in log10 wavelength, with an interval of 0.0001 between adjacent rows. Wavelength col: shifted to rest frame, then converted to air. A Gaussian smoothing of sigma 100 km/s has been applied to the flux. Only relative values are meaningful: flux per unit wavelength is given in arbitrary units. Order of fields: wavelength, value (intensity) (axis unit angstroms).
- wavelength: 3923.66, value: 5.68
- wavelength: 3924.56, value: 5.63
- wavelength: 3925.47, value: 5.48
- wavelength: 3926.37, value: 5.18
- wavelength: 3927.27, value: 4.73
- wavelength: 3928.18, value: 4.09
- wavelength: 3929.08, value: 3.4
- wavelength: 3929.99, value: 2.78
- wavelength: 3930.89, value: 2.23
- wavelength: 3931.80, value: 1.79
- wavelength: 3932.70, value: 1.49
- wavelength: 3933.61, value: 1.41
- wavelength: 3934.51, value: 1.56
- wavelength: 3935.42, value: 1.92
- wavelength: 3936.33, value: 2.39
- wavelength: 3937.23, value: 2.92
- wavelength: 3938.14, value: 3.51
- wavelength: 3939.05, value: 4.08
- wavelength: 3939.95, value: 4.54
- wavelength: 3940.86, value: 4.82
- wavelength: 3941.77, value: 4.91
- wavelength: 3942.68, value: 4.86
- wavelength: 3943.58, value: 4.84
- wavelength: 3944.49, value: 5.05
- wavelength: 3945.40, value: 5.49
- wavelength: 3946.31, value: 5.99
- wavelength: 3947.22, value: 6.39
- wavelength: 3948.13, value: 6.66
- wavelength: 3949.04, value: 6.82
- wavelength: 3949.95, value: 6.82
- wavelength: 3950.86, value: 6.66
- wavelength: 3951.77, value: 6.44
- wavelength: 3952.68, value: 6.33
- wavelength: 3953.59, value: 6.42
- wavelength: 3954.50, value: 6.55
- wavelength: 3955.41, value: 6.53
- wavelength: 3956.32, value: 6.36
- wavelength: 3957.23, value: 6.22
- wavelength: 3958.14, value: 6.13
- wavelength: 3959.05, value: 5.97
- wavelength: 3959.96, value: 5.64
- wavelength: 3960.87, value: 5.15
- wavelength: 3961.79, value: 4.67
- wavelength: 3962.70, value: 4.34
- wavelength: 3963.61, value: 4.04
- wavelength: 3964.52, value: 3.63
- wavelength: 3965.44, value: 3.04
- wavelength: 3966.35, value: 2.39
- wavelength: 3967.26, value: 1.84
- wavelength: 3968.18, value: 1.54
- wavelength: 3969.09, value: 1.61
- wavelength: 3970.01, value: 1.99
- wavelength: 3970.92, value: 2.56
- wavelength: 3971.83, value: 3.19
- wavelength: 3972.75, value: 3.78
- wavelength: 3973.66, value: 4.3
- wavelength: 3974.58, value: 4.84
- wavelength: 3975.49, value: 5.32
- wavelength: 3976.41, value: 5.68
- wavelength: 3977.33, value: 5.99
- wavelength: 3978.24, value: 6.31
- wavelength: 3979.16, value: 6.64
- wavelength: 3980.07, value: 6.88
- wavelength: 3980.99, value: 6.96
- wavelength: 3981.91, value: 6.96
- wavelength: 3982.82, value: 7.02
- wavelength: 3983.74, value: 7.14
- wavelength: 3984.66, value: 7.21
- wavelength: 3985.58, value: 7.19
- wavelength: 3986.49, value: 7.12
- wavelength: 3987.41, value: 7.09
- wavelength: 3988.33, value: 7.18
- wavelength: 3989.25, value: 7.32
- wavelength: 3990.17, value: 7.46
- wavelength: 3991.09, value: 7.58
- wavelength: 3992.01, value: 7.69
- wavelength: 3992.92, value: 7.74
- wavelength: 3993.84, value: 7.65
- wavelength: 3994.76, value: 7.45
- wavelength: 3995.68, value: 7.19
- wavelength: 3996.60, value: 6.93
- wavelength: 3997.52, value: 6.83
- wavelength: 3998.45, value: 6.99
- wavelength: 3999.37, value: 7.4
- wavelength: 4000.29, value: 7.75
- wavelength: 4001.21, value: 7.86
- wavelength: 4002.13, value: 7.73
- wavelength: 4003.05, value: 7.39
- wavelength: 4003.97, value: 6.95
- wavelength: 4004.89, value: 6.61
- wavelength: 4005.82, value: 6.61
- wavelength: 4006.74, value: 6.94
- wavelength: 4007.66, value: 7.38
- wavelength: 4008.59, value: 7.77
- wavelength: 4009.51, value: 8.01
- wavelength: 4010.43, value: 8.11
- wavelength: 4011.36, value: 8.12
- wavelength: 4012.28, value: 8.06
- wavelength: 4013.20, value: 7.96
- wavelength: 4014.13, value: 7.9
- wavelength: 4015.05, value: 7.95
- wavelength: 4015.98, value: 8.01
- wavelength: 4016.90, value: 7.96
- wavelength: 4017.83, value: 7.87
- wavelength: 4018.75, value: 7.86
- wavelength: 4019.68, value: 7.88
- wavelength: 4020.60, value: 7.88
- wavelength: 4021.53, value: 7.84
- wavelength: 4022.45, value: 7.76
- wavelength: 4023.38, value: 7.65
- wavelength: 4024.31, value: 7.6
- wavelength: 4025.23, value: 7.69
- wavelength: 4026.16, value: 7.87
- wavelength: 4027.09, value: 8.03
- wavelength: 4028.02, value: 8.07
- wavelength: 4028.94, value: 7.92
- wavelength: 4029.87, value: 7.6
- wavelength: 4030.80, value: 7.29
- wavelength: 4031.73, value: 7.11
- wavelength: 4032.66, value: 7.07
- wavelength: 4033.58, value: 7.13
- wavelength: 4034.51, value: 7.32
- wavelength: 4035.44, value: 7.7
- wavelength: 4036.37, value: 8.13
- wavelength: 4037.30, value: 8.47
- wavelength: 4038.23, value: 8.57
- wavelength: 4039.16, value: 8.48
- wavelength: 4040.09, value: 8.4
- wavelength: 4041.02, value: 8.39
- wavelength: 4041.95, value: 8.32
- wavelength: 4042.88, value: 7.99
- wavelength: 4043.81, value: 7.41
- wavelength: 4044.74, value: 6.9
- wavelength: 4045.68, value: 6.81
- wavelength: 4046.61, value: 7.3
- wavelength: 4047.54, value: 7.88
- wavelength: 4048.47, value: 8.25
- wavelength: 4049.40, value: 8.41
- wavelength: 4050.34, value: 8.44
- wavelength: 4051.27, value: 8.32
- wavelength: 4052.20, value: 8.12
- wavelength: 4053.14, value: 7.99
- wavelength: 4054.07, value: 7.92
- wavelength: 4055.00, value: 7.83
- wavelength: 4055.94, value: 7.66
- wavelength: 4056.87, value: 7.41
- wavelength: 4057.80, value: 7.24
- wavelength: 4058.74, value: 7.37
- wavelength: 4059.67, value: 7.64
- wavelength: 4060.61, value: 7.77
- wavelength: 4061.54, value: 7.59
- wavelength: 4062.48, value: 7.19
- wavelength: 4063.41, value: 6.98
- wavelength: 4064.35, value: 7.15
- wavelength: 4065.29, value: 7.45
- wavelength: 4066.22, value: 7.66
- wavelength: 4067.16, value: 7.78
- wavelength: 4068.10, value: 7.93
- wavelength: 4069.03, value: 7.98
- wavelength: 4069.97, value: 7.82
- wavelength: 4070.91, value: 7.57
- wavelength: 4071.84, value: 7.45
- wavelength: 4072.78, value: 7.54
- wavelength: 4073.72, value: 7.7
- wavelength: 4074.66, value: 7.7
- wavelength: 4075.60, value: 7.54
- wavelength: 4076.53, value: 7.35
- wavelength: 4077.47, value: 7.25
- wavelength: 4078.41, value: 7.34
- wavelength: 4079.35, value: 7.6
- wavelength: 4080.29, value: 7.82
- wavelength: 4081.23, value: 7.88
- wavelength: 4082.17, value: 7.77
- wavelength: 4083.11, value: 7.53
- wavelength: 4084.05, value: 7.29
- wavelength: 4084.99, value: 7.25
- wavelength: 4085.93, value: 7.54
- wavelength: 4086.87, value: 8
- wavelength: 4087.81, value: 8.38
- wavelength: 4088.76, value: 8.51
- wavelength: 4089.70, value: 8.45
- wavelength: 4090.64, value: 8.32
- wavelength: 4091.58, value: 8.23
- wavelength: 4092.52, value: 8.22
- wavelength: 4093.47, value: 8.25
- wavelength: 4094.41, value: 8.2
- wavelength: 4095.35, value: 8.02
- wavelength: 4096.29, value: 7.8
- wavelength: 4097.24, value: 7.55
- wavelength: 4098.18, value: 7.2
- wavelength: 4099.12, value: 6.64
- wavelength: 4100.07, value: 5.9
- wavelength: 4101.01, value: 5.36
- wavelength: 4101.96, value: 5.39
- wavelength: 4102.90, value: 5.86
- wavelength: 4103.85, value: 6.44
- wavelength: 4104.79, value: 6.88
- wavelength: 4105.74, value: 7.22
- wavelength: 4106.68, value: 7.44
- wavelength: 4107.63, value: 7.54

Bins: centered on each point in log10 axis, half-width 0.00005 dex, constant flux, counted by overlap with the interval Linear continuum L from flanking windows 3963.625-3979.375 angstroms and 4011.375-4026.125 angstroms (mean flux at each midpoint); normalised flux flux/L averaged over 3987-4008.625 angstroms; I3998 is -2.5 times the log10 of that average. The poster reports -0.21 mag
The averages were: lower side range 3.77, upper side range 7.87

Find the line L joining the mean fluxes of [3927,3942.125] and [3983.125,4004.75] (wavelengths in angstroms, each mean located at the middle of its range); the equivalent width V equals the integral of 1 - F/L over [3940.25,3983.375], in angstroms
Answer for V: -3.2 angstroms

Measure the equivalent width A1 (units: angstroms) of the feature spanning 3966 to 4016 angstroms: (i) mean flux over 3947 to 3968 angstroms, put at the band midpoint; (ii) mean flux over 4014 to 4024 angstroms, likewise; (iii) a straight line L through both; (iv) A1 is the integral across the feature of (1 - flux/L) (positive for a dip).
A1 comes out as 2.81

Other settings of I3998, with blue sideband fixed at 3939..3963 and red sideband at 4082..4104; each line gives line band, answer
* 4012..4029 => -0.20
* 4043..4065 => -0.10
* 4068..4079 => -0.06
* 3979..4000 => -0.16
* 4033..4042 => -0.19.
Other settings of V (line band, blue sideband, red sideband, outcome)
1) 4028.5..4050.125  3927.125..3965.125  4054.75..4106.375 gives -3.8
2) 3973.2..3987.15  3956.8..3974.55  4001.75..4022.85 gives -3.7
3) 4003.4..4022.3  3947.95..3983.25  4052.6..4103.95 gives -4.8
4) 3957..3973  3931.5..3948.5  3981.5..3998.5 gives 5.1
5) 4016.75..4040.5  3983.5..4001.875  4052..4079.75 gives -1.1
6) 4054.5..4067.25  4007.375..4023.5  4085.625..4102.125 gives 0.4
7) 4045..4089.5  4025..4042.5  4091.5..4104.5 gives -1.5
